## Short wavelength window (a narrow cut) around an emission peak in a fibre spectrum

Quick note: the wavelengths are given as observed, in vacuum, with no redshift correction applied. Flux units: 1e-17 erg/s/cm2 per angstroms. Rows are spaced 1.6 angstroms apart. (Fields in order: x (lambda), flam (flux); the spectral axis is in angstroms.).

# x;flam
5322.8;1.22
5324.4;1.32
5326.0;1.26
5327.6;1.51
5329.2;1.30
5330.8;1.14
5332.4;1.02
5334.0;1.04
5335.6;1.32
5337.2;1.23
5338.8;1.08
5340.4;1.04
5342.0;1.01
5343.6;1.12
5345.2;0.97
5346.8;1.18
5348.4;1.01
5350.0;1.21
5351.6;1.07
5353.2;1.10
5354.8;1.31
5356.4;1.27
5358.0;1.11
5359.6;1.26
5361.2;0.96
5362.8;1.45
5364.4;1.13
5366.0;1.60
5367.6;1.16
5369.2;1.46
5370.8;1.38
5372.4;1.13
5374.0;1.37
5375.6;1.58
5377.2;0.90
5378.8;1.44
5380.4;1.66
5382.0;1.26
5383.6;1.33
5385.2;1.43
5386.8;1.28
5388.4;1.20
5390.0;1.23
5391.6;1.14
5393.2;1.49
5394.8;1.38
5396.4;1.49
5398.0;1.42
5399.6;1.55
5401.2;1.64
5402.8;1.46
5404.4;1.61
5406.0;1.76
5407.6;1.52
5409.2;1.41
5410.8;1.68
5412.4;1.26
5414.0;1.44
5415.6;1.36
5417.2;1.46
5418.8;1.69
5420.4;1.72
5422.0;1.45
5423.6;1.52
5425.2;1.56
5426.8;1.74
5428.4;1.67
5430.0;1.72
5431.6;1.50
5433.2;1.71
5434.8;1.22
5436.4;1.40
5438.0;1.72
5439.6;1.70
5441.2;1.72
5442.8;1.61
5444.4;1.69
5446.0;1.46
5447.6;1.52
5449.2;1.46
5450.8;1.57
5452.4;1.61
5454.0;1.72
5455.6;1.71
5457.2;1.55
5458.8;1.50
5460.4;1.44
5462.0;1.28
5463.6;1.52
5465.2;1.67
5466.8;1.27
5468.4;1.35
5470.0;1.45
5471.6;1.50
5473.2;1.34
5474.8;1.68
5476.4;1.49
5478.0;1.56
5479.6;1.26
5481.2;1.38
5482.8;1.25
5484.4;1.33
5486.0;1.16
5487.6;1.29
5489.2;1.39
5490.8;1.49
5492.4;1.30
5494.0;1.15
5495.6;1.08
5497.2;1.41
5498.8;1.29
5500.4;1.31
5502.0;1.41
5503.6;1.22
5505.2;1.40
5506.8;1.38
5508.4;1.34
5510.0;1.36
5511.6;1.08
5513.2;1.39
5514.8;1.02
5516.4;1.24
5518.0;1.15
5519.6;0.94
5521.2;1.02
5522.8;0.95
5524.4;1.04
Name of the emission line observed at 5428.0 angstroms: C III] 1909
